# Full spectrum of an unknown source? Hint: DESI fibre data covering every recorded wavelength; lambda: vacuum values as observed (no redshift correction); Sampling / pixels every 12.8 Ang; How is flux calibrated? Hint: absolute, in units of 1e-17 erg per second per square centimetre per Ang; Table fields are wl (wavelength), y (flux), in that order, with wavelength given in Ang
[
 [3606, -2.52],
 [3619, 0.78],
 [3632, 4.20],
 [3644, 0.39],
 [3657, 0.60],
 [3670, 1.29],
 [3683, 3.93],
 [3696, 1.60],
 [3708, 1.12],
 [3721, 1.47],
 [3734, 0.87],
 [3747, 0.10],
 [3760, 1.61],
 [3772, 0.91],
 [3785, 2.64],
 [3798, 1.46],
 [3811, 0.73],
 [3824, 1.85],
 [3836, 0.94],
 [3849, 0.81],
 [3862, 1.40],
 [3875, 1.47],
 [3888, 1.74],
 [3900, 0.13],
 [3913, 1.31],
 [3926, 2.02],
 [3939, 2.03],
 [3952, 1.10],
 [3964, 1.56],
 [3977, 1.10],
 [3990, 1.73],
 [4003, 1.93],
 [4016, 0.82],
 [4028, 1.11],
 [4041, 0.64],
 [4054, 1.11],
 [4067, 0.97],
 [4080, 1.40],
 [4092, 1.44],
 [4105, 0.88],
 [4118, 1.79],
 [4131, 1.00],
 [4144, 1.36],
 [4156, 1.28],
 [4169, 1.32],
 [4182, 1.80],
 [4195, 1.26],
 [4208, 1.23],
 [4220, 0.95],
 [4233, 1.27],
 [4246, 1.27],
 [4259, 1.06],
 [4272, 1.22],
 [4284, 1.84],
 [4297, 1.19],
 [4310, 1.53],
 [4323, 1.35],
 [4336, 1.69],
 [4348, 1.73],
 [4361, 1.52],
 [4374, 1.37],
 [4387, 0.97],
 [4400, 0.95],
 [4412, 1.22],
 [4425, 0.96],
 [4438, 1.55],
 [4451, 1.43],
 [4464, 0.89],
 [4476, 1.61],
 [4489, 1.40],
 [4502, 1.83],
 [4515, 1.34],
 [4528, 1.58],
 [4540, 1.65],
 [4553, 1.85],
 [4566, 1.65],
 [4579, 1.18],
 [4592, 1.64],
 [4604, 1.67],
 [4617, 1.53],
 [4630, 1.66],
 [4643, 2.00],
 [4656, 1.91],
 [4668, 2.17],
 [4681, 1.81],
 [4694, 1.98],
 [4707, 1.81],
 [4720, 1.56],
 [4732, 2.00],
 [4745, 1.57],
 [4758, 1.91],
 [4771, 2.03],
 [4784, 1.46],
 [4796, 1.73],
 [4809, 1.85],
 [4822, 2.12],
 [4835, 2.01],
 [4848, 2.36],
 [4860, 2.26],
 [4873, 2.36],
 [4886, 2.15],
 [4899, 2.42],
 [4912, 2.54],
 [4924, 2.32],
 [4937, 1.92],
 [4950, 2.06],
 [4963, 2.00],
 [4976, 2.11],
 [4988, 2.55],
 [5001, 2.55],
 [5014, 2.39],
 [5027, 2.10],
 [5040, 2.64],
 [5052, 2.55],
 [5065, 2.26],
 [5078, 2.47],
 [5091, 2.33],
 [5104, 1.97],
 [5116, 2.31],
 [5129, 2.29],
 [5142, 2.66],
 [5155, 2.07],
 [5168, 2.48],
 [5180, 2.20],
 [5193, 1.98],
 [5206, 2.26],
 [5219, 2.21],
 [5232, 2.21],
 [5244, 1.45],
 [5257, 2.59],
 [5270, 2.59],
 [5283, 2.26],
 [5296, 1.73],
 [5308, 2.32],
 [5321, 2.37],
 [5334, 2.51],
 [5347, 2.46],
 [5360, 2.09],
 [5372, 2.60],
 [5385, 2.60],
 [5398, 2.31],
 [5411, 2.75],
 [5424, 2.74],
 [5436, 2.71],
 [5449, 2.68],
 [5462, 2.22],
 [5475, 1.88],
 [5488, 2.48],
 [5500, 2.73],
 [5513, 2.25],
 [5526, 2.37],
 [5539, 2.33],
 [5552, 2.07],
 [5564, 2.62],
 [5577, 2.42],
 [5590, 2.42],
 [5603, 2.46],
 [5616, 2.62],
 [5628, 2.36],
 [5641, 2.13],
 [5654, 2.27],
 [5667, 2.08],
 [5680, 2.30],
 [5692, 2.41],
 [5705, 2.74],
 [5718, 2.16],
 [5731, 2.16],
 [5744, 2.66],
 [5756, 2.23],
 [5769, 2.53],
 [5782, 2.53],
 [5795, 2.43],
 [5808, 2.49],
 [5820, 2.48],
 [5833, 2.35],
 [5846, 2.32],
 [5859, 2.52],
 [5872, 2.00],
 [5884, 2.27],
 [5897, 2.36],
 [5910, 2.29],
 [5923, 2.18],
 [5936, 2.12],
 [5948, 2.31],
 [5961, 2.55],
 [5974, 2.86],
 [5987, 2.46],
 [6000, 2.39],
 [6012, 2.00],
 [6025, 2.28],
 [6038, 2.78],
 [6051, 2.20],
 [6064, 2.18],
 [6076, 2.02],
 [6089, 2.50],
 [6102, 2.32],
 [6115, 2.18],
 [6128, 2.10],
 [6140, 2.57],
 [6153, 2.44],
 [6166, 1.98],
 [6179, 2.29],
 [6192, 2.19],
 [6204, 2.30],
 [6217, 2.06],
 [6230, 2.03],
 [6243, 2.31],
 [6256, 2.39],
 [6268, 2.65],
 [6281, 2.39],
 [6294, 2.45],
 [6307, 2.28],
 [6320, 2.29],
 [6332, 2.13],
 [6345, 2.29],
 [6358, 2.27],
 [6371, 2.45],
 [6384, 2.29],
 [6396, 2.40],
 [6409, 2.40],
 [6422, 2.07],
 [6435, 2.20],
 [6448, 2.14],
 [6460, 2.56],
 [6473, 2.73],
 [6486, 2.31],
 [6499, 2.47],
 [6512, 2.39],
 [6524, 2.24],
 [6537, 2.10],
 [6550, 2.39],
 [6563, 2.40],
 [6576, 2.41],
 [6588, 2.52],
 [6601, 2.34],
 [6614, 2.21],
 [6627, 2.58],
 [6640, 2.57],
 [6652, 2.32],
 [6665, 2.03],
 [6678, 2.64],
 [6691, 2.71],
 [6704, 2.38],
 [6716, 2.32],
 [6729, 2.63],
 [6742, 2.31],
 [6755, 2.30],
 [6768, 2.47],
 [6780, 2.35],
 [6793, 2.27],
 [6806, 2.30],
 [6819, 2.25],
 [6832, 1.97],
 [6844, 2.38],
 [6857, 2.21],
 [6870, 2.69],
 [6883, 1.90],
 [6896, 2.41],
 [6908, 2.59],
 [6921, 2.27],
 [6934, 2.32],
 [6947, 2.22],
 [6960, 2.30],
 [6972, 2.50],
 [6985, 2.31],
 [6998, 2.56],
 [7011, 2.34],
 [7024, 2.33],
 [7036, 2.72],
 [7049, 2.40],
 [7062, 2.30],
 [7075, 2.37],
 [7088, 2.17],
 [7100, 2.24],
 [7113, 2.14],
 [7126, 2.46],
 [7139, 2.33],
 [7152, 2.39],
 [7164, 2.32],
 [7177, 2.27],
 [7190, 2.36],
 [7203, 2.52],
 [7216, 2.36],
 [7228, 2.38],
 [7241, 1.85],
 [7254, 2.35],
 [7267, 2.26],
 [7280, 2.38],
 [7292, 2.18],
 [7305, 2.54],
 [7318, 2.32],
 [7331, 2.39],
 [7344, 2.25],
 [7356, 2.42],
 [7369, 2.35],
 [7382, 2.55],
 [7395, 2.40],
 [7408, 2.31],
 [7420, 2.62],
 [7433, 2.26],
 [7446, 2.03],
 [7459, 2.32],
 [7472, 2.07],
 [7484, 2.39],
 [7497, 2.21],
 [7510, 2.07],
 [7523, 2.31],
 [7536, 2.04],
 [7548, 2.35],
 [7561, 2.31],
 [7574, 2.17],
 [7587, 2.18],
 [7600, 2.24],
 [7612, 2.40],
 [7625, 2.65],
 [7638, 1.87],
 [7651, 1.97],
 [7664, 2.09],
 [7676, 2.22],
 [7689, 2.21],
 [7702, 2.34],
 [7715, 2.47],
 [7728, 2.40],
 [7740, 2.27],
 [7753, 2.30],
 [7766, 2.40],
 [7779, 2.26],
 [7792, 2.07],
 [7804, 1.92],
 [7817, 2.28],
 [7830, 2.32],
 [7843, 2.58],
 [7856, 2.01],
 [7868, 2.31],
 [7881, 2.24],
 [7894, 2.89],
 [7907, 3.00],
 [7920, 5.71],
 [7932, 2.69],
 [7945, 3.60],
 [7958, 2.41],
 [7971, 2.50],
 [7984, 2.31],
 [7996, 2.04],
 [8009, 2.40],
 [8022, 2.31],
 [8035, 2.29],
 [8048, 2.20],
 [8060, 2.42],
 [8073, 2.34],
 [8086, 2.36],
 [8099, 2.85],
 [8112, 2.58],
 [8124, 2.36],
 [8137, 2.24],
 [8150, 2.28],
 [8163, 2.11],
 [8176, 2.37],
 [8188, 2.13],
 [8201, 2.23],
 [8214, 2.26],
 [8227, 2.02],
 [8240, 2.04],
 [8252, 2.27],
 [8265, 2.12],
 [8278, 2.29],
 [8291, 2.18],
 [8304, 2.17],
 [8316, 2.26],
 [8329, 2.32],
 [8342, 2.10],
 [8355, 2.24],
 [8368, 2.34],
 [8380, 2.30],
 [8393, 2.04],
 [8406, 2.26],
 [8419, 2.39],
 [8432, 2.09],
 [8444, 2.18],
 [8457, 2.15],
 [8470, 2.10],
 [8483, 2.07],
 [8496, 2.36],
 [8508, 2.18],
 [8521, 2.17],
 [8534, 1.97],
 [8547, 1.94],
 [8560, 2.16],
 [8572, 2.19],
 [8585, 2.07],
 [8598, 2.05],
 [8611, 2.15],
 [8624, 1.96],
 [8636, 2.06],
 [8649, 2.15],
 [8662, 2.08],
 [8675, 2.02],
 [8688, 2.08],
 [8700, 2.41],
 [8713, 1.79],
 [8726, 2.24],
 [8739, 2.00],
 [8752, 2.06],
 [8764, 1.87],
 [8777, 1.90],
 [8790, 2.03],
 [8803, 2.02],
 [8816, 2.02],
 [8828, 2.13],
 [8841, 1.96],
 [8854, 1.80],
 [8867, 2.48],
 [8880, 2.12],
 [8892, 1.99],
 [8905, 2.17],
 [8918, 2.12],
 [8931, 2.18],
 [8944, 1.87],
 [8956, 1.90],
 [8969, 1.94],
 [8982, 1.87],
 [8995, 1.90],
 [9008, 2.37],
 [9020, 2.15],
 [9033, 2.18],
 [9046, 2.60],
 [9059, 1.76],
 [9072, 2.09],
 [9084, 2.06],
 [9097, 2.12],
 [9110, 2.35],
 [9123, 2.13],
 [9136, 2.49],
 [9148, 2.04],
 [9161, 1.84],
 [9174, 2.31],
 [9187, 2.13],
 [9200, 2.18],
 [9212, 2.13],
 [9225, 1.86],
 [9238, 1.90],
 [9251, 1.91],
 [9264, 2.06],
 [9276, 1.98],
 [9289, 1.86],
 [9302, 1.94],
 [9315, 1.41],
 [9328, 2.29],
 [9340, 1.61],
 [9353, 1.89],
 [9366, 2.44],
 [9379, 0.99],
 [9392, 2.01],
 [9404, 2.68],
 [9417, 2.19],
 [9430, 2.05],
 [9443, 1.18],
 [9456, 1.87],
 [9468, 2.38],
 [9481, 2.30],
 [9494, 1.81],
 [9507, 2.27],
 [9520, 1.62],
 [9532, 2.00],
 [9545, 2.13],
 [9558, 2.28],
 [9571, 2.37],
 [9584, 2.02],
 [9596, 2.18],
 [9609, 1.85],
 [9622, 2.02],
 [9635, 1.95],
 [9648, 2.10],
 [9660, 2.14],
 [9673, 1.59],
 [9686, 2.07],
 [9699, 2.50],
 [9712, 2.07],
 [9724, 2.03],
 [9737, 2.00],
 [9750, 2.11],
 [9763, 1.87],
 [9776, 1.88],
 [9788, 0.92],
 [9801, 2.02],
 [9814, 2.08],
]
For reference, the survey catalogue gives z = 0.21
